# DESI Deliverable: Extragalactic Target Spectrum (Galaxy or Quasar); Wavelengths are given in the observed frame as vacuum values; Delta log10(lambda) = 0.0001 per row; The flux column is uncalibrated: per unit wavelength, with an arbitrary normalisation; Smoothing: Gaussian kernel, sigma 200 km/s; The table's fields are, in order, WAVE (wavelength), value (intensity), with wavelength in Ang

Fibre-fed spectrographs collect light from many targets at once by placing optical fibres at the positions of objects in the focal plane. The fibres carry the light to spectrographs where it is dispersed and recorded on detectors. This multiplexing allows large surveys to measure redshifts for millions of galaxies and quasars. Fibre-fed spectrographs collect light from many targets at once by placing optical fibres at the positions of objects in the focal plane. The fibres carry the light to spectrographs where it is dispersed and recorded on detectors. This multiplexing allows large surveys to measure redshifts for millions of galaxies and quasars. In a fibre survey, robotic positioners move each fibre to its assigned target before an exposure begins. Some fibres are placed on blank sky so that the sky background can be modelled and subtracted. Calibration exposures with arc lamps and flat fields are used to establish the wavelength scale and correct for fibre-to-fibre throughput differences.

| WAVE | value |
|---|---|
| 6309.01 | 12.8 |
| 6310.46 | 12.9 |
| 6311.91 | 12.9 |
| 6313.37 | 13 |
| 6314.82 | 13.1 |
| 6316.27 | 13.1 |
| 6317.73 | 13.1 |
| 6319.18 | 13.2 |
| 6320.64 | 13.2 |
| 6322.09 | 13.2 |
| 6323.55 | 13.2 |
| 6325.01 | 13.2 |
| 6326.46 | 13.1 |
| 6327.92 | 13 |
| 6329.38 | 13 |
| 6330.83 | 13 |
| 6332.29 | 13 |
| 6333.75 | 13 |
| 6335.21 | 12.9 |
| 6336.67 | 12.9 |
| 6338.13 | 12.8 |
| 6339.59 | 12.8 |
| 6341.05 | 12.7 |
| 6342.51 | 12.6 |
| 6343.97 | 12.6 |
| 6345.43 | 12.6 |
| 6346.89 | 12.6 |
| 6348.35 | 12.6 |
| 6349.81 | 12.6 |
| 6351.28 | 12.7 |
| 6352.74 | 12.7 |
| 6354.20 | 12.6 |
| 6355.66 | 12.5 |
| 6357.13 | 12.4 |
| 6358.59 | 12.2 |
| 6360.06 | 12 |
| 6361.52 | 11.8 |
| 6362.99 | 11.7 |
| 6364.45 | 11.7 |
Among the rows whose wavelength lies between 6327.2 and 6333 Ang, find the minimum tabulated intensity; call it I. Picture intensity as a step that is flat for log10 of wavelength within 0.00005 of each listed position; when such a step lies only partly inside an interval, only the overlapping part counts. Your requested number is 13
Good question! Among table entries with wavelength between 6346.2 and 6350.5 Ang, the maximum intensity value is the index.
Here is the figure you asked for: 12.6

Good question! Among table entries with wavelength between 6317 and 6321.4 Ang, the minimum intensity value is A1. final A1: 13.1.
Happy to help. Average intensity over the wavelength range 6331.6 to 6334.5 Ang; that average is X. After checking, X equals 13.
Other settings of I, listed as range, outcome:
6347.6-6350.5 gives 12.6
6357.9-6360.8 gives 12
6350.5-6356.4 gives 12.5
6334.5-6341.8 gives 12.7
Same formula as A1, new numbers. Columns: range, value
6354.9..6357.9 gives 12.4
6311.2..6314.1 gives 12.9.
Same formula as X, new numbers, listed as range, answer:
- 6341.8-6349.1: 12.6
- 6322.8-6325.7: 13.2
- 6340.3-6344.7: 12.6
